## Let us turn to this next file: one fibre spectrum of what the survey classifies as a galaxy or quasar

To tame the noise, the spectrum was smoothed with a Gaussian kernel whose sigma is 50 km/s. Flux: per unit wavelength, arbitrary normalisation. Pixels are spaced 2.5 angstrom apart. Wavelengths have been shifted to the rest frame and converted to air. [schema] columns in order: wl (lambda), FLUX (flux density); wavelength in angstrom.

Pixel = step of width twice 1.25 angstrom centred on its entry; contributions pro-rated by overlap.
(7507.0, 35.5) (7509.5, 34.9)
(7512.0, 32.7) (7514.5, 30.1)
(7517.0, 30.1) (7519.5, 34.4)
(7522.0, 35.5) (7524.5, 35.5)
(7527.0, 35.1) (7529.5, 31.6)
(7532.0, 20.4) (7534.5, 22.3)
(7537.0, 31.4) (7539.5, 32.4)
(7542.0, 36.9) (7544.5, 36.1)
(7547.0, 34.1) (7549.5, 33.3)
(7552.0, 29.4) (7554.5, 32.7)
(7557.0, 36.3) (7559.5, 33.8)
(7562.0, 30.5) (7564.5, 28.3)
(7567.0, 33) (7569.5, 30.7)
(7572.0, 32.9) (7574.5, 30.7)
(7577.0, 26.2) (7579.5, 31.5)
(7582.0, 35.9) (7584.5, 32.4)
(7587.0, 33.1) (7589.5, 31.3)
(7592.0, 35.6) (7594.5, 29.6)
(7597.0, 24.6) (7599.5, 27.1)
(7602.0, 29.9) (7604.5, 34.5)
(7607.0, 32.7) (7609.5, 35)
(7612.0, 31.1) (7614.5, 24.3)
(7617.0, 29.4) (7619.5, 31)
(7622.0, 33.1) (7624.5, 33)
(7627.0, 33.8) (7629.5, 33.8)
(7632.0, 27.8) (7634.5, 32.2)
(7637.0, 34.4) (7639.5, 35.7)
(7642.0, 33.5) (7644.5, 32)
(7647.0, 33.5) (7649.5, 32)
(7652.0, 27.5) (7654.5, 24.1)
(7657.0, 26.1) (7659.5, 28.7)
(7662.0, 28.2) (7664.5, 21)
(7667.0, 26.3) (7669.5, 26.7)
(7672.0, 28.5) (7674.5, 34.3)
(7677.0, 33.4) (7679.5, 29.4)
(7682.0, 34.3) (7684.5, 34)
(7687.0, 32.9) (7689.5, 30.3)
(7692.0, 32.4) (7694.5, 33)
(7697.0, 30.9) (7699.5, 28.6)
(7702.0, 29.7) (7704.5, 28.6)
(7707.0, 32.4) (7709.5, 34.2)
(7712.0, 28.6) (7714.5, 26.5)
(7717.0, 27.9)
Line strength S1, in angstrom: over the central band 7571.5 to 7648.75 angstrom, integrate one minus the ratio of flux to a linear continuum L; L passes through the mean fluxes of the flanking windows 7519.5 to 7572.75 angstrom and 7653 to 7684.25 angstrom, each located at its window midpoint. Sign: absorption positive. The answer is -3.67 angstrom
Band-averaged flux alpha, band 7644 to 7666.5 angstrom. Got 27.9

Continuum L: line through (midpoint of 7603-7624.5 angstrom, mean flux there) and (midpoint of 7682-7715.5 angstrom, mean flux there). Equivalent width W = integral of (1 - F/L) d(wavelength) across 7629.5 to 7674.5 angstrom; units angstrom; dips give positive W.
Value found 2.5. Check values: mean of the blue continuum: 31.5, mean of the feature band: 29.6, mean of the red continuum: 31.1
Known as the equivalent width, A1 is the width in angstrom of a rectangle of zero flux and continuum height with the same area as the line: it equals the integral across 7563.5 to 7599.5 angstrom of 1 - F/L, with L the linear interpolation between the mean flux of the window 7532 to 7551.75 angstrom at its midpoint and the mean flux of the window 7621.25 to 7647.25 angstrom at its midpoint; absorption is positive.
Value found 1.2 angstrom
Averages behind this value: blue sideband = 31.5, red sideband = 33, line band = 31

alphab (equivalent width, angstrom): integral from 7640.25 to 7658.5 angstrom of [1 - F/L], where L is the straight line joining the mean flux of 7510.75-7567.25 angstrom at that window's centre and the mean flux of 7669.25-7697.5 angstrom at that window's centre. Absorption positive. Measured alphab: 1.1 angstrom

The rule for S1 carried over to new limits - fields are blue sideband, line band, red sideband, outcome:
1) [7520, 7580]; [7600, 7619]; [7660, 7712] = 0.2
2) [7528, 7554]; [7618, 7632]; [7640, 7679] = -1.3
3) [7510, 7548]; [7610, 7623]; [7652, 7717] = 0.3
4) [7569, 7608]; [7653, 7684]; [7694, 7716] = 2.0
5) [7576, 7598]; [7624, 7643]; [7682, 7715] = -1.1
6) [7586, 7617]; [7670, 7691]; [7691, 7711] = -0.6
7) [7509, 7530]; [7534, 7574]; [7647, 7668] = -0.6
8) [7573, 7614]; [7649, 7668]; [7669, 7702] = 2.9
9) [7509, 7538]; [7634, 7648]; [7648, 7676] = -2.7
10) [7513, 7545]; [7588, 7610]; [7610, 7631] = 0.2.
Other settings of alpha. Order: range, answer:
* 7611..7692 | 30.5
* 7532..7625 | 31.4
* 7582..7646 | 31.7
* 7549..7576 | 31.9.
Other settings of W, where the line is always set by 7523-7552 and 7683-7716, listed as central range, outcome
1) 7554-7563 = -0.54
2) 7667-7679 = 0.34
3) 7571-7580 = 0.38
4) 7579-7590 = -0.55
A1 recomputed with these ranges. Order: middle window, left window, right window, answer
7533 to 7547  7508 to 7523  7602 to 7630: 0.4 angstrom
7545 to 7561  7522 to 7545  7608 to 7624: -1.1 angstrom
